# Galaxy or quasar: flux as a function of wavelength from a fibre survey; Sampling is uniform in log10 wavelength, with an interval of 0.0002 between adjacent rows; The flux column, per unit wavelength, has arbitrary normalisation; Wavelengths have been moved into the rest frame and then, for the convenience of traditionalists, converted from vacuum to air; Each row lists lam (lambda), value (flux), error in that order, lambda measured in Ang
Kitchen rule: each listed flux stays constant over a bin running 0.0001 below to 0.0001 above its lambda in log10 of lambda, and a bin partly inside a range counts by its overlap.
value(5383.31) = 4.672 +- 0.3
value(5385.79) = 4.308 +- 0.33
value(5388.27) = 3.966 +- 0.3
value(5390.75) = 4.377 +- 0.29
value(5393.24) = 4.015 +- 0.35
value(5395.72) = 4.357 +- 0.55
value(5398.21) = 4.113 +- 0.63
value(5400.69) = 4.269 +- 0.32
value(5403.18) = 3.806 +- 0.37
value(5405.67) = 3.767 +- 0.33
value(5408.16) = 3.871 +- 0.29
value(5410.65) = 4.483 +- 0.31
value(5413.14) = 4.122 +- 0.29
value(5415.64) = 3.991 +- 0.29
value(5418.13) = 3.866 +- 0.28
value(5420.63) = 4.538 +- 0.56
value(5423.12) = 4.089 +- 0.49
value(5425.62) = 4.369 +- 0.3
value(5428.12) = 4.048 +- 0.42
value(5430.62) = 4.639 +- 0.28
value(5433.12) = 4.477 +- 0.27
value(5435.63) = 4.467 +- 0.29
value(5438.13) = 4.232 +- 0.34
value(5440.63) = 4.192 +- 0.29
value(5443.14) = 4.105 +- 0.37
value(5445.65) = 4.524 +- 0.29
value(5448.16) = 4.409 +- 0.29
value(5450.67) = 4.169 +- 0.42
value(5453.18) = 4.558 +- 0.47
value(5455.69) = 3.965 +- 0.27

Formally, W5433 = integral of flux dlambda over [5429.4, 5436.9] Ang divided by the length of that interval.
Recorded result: 4.53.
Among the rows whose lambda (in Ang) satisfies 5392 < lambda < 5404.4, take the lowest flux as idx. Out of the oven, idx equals 3.806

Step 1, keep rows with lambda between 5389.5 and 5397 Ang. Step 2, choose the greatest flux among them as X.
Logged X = 4.377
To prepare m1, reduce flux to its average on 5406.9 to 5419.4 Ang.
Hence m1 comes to 4.07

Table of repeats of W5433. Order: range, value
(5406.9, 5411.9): 4.18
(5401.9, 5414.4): 4.01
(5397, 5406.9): 3.99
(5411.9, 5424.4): 4.12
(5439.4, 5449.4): 4.3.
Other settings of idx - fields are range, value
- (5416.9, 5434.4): 3.866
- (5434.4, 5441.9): 4.192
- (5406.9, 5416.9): 3.871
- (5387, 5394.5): 3.966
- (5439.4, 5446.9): 4.105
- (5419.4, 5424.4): 4.089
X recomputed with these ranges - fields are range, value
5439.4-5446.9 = 4.524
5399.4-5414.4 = 4.483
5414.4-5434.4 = 4.639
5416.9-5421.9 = 4.538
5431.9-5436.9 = 4.477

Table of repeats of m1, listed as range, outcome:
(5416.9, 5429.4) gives 4.18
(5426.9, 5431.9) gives 4.35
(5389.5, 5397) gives 4.25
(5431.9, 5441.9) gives 4.34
